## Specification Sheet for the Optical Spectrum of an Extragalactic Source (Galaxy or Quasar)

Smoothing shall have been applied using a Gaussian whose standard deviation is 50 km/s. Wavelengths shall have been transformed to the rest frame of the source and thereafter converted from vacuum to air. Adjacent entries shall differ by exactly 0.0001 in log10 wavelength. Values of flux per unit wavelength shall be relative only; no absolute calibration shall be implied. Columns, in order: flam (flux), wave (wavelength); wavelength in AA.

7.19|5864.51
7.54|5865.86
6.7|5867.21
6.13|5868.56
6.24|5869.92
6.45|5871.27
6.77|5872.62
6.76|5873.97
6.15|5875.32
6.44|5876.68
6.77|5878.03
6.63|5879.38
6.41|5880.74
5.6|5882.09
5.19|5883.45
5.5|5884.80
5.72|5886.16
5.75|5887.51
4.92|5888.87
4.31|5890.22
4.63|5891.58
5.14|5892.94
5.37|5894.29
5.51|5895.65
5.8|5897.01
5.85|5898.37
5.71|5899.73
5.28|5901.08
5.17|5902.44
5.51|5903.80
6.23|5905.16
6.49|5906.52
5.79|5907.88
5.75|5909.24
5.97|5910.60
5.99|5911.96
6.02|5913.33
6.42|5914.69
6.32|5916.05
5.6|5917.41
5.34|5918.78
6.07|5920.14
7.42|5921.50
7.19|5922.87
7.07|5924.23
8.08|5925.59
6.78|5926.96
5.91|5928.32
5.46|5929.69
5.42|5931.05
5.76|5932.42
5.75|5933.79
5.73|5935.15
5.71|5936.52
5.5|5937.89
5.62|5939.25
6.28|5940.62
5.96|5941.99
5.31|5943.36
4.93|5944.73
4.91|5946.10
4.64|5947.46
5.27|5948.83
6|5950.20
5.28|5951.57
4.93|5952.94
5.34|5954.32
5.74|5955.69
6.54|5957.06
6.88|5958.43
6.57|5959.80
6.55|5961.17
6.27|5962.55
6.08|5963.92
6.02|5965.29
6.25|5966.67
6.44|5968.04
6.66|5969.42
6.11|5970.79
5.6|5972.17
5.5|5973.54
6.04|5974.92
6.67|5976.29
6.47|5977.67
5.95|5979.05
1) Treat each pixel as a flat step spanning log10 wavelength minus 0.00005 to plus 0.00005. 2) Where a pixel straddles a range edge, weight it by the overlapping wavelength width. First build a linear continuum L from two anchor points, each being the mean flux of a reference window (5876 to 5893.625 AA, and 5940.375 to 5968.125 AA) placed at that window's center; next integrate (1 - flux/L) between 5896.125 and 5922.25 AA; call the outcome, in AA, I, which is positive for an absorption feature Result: -1.2 AA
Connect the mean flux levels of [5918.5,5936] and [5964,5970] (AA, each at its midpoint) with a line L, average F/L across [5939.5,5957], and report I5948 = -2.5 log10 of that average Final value 0.16 mag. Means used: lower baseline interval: 6.32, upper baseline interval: 6.31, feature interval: 5.43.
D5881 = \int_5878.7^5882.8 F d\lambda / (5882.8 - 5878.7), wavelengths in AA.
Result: 6.2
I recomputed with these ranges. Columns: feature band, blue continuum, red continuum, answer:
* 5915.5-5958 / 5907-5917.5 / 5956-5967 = 2.2 AA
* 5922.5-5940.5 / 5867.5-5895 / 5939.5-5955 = -2.2 AA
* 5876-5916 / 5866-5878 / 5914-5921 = 3.3 AA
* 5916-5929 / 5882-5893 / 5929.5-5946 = -2.7 AA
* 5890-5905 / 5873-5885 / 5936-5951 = 1.6 AA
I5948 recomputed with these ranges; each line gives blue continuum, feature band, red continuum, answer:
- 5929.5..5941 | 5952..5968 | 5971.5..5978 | -0.04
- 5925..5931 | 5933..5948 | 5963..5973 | 0.15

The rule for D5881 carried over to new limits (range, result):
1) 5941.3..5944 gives 5.63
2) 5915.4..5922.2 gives 6.15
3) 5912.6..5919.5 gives 5.94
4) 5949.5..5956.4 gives 5.46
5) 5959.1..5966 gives 6.3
